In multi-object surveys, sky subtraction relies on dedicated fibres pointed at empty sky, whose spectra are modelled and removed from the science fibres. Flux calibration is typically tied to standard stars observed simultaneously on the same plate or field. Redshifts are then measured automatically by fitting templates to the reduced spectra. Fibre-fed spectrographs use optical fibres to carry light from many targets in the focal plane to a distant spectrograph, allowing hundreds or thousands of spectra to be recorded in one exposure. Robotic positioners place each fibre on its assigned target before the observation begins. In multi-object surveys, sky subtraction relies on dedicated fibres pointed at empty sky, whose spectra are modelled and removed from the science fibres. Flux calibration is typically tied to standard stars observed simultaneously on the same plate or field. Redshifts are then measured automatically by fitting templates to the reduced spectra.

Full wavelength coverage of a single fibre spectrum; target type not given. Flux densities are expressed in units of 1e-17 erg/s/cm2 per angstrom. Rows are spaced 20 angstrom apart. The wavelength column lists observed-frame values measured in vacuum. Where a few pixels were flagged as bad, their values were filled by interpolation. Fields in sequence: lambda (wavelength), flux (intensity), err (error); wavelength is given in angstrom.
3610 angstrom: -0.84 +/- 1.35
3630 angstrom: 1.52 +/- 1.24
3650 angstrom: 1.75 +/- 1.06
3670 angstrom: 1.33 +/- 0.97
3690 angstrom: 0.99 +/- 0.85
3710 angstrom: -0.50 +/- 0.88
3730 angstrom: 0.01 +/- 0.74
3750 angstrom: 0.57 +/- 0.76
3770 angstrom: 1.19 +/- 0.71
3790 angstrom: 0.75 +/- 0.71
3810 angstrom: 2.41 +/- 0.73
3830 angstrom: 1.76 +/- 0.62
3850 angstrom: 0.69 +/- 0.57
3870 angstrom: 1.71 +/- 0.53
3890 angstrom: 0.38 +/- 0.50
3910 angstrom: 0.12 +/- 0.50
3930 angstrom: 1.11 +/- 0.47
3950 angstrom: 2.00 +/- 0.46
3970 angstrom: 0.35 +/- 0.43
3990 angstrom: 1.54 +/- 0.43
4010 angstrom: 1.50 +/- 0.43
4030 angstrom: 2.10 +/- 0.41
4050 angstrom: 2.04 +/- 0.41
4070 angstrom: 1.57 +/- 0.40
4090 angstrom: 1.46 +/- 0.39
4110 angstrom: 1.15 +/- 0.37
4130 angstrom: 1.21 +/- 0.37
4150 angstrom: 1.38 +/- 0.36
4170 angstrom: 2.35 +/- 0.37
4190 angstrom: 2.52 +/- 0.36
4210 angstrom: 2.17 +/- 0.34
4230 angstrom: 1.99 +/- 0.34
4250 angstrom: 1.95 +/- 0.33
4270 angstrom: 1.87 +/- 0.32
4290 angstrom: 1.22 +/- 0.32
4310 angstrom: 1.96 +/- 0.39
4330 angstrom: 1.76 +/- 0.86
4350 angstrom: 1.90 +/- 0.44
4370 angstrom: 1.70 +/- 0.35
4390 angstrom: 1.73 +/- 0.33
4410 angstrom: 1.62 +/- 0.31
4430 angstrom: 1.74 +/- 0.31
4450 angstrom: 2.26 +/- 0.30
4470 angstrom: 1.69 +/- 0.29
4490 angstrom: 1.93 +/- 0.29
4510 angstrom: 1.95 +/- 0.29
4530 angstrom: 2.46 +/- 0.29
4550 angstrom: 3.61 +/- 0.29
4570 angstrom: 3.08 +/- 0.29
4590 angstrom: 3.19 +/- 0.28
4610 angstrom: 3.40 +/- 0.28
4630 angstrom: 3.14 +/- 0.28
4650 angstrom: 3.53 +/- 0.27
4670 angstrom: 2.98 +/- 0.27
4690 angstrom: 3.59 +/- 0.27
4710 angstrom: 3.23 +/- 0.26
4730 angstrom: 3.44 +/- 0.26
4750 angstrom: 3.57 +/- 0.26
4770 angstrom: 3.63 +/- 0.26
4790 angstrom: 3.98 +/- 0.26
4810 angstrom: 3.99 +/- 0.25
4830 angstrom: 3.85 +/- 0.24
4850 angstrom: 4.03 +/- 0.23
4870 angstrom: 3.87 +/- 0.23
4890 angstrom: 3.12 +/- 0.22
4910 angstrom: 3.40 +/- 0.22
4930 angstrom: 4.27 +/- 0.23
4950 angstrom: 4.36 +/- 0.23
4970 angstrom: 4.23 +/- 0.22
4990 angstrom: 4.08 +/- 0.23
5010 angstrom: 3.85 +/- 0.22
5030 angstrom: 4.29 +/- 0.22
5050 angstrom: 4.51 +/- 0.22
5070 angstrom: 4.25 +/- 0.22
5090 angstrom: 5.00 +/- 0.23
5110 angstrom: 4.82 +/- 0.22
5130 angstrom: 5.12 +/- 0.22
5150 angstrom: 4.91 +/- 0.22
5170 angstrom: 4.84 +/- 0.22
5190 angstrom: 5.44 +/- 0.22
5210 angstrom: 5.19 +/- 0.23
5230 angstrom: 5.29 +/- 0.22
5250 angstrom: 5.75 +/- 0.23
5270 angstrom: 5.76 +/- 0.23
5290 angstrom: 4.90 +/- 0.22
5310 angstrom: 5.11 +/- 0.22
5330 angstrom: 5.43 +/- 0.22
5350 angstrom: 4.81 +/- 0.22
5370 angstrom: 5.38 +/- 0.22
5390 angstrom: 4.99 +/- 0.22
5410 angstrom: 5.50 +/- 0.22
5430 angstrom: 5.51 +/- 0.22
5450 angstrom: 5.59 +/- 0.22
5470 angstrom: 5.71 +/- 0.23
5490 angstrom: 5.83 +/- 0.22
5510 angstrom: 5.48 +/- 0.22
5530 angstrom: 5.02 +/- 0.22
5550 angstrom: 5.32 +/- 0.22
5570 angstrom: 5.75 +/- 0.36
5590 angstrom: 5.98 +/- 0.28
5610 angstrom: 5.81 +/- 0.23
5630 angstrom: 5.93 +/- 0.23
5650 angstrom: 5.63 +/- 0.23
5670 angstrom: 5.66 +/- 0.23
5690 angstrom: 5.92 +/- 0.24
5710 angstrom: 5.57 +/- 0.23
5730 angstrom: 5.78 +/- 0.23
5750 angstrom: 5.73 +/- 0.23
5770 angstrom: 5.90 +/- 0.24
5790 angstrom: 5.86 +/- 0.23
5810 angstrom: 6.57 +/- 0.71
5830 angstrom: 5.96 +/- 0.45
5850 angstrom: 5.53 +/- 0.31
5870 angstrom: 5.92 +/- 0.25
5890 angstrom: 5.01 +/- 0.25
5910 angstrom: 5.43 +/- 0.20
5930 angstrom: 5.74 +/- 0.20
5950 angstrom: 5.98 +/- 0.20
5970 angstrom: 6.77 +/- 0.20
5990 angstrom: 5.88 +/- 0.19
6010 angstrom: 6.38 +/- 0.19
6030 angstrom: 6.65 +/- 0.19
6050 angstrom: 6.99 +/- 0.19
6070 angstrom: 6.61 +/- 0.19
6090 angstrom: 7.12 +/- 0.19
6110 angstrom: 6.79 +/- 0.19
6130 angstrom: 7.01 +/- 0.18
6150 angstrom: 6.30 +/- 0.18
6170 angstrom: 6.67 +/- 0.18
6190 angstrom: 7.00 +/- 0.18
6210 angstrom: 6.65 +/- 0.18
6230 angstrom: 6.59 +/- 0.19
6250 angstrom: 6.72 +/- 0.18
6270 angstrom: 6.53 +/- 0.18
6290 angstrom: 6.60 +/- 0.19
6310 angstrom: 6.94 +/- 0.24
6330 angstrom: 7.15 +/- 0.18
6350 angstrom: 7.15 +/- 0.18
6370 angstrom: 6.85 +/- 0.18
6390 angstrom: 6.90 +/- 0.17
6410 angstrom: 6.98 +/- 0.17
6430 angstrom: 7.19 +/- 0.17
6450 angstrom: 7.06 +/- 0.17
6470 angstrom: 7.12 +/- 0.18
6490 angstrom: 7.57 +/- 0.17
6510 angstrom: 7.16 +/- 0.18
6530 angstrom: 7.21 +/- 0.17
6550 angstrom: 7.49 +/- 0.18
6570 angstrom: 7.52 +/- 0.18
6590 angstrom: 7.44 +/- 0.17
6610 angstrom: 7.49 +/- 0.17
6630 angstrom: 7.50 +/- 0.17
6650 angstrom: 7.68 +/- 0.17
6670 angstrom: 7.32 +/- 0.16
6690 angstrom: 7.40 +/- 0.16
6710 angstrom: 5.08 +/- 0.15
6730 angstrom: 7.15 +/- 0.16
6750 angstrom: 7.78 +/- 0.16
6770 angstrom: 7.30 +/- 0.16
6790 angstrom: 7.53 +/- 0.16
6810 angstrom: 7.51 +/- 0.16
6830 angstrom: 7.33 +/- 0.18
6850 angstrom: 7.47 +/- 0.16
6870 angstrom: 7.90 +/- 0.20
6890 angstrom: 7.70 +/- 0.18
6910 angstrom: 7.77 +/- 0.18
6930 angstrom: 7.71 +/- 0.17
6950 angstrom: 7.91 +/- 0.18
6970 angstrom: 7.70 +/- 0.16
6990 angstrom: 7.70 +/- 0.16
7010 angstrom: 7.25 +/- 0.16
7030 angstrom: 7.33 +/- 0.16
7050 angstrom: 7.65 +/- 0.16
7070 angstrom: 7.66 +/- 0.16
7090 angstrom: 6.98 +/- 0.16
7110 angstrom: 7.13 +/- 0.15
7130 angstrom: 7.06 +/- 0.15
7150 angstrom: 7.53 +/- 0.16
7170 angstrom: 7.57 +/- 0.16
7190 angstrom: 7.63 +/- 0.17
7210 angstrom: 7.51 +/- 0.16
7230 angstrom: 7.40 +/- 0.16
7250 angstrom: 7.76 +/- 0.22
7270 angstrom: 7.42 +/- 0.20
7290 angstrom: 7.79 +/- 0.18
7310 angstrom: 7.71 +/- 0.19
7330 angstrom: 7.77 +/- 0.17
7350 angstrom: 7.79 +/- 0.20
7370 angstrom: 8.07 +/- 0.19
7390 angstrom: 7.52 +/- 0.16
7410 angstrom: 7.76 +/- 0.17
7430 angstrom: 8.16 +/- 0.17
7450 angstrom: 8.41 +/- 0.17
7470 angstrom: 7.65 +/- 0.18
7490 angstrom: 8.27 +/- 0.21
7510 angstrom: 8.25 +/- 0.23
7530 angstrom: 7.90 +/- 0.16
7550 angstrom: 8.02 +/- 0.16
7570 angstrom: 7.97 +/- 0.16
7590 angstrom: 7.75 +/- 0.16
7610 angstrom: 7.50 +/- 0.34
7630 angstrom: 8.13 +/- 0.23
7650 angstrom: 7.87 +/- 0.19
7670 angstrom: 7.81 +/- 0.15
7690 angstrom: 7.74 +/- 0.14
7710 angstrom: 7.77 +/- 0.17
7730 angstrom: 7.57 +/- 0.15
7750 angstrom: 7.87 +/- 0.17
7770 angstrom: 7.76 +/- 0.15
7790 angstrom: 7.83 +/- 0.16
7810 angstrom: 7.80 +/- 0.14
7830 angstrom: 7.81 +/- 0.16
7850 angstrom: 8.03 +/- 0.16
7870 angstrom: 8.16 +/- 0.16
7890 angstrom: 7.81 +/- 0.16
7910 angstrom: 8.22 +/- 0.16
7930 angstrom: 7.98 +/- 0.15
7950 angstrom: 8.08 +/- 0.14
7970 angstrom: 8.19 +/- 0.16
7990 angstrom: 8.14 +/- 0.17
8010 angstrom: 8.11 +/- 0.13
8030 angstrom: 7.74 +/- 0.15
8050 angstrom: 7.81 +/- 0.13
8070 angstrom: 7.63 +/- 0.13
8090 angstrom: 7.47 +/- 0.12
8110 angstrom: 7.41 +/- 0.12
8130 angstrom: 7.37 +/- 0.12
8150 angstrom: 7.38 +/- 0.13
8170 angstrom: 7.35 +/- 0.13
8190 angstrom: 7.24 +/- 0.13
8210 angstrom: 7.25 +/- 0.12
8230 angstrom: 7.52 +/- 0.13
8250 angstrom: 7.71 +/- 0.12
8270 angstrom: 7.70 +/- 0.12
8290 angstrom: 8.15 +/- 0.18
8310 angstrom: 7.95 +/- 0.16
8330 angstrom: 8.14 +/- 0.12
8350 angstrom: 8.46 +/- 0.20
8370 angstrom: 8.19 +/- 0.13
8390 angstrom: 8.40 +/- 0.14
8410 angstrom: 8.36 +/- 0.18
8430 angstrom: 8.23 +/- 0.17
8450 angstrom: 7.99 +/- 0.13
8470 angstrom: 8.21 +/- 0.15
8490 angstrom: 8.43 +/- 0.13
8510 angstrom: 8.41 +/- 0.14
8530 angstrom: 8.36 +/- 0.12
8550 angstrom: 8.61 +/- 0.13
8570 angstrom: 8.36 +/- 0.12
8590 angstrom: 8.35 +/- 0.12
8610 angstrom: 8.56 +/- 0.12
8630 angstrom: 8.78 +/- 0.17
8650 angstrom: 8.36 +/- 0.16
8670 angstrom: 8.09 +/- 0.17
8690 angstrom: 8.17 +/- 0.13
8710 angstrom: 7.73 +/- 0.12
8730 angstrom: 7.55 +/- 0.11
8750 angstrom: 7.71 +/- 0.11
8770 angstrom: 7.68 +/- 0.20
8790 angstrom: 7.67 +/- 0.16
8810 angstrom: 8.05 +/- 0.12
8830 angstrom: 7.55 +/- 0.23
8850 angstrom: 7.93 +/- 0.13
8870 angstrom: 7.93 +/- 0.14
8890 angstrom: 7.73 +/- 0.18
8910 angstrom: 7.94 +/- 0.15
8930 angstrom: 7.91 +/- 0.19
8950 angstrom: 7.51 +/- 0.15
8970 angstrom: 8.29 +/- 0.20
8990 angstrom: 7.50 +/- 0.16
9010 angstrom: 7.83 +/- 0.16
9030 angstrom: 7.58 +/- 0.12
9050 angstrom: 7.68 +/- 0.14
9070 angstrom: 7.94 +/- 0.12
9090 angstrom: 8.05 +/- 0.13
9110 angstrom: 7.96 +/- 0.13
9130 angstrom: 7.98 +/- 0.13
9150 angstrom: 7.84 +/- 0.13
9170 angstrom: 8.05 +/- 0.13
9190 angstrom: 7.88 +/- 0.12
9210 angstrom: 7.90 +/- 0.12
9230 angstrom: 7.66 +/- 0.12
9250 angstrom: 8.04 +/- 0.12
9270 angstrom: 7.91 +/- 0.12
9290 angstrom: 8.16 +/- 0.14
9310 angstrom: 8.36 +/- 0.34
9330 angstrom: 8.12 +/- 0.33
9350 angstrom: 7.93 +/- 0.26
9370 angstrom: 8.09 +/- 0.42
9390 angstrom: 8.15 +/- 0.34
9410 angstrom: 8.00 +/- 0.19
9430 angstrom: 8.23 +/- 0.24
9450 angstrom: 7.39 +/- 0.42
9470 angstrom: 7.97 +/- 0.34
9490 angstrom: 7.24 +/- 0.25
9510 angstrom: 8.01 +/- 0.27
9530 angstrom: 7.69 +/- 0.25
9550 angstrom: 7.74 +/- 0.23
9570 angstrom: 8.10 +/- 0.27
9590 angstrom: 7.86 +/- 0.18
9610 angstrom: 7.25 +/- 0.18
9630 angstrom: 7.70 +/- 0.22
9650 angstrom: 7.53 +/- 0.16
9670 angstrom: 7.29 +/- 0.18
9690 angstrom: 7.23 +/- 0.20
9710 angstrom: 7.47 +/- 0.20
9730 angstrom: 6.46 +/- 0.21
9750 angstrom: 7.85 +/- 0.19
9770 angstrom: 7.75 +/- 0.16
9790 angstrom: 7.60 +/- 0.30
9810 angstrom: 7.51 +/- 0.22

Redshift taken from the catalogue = 0.14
